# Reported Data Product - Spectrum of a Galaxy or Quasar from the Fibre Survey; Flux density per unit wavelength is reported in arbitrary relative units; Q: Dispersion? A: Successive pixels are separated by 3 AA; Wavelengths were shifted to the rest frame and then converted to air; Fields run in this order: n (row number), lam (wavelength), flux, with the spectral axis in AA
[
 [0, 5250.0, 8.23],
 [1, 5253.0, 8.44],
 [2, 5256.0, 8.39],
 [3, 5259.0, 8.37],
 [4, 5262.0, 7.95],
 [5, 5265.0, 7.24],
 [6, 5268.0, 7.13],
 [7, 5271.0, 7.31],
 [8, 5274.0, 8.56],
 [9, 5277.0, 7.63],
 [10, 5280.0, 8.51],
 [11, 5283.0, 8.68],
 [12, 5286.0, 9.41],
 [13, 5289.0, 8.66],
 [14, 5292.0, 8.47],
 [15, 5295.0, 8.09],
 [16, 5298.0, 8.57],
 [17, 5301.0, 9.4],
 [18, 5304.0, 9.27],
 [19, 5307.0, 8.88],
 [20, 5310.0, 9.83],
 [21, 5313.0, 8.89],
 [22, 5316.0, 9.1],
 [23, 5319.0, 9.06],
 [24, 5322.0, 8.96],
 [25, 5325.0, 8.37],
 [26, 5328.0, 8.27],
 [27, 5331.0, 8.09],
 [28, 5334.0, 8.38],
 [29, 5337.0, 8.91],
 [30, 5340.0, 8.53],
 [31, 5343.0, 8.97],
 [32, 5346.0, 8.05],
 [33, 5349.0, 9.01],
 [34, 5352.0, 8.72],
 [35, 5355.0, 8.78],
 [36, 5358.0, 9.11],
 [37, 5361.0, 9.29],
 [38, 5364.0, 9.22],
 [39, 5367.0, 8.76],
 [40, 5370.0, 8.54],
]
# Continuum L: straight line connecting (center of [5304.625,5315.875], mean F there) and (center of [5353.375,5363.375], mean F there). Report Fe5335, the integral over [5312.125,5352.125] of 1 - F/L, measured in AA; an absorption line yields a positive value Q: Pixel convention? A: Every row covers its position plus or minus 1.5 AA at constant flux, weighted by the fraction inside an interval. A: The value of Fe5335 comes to 2.1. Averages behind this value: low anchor 9.19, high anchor 9.07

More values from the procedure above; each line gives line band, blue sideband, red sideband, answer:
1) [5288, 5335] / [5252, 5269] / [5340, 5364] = -1.86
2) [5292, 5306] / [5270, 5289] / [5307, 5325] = -0.05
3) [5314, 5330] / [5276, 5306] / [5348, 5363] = 0.18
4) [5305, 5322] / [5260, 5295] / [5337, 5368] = -1.32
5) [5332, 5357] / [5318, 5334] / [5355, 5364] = 0.54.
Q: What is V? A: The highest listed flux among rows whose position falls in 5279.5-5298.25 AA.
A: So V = 9.41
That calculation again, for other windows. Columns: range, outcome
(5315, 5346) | 9.1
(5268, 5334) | 9.83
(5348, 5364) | 9.29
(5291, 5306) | 9.4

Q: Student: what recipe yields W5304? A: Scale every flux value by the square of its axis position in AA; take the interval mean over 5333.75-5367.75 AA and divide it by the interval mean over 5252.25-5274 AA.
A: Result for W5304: 1.16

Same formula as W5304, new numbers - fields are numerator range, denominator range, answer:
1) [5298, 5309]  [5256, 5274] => 1.20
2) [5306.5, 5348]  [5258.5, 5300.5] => 1.08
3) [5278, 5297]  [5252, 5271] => 1.11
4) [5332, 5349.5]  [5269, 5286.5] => 1.07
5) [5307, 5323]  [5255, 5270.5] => 1.20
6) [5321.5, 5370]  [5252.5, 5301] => 1.08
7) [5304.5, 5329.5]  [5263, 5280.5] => 1.18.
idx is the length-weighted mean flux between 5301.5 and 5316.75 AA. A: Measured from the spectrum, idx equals 9.21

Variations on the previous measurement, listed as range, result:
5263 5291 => 8.13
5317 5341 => 8.58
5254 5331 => 8.51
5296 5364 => 8.84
